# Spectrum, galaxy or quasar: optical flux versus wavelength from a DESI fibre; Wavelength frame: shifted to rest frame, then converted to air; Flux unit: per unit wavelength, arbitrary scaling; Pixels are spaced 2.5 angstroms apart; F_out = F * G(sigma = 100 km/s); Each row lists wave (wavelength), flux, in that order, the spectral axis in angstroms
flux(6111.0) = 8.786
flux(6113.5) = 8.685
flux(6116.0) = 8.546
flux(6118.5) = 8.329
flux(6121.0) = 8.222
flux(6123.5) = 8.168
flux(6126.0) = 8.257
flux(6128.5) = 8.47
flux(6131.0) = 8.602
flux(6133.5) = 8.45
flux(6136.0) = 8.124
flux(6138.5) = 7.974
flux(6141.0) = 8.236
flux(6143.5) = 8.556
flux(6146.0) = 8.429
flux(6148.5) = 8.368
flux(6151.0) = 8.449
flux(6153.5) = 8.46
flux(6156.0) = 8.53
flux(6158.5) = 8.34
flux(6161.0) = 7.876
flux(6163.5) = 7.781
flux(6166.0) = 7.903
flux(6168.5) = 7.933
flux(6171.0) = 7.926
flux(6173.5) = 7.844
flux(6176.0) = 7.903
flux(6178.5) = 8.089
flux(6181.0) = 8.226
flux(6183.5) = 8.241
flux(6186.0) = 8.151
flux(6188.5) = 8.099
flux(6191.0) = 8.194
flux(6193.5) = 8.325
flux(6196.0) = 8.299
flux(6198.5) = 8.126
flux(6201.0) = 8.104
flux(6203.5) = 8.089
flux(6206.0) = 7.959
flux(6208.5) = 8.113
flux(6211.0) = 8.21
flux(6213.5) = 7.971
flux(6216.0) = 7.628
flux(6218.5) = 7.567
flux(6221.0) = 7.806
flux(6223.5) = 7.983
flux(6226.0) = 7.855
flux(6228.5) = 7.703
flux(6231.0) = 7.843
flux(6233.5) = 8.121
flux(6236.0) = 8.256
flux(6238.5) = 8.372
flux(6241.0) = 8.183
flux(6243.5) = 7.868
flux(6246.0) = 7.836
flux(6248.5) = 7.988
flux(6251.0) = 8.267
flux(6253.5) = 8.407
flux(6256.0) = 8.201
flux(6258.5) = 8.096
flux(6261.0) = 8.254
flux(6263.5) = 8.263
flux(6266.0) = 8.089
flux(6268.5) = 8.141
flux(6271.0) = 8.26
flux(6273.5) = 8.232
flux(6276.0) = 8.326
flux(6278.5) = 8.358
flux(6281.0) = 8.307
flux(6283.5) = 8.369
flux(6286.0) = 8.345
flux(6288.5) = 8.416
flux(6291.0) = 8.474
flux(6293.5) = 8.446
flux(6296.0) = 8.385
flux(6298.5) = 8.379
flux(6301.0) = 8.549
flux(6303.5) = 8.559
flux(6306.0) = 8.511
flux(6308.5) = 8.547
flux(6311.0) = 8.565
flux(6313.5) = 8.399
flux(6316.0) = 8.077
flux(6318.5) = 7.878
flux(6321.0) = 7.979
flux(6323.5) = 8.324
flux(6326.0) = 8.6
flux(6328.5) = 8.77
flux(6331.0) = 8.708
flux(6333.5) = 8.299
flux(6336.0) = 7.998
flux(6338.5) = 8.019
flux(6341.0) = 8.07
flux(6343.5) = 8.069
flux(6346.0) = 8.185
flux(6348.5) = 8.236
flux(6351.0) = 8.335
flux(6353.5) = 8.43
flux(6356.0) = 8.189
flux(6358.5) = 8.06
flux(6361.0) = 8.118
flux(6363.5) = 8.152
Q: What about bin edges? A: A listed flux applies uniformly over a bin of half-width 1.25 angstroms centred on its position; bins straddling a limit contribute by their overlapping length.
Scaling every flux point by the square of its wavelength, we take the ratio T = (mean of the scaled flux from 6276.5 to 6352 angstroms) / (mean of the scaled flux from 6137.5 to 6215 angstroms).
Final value 1.07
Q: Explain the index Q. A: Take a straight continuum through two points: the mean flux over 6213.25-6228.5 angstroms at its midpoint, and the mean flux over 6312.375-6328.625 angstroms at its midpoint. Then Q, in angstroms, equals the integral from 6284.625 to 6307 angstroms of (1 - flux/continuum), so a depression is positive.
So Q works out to -0.86 angstroms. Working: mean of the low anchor 7.78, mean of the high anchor 8.26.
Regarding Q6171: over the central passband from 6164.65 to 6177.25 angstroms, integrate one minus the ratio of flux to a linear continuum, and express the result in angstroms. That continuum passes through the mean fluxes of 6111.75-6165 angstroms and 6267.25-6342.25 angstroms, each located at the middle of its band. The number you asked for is 0.7 angstroms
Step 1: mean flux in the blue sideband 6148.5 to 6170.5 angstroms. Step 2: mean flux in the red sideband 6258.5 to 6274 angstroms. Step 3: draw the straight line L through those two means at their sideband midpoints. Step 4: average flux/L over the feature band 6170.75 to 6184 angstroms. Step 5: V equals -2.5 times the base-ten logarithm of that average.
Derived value 0.02 mag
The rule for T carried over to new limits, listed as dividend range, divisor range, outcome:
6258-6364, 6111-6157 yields 1.05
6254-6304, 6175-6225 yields 1.06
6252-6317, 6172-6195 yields 1.06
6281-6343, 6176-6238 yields 1.07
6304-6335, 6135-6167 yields 1.08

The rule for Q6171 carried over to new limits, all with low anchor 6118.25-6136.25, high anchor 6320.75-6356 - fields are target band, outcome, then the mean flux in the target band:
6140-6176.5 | 0.7 angstroms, 8.17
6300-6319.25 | -0.2 angstroms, 8.4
